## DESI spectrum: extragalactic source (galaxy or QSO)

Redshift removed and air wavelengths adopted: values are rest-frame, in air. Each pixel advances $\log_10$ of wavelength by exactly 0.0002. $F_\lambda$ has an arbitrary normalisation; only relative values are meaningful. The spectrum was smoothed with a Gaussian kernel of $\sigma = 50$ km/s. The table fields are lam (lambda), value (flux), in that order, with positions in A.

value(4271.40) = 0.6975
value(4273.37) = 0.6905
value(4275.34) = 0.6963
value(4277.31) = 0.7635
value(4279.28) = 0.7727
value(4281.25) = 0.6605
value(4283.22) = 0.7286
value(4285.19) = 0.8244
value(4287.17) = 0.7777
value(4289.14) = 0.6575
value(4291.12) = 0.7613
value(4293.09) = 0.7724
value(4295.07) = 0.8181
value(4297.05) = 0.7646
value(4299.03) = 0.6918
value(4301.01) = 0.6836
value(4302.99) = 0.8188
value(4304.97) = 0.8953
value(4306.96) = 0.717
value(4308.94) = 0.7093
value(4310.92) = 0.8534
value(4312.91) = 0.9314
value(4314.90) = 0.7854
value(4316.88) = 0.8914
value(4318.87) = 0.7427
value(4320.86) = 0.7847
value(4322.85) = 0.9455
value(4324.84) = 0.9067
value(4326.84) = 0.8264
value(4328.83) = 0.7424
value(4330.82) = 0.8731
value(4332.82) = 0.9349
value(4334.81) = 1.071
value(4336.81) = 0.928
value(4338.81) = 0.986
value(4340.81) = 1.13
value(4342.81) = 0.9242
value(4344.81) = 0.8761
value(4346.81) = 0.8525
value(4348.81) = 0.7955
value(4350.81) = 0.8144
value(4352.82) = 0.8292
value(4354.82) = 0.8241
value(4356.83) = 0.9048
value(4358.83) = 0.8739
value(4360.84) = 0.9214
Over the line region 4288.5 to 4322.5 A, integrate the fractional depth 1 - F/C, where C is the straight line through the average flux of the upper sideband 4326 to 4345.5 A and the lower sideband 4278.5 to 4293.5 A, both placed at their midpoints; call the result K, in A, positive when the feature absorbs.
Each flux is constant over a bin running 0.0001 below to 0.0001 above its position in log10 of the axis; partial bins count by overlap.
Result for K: 1.3 A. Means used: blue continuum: 0.743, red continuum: 0.931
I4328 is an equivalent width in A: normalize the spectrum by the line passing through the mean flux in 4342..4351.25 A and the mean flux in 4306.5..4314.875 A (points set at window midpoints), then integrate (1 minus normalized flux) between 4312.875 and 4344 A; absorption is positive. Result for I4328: -2.6 A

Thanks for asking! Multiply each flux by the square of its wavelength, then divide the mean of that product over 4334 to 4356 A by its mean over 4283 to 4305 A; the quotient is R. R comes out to 1.22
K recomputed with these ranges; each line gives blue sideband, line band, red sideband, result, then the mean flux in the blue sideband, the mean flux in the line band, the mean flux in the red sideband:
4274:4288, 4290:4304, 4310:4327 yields 0.57 A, 0.744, 0.758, 0.853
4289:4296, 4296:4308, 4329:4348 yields 0.58 A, 0.763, 0.762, 0.942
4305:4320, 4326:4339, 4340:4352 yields -0.67 A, 0.81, 0.905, 0.894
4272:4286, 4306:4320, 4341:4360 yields -0.14 A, 0.732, 0.805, 0.868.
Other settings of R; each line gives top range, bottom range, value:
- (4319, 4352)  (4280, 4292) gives 1.24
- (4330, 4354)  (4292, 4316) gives 1.19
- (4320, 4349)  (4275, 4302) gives 1.25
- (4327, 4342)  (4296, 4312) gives 1.25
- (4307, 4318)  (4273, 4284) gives 1.16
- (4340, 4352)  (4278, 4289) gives 1.23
